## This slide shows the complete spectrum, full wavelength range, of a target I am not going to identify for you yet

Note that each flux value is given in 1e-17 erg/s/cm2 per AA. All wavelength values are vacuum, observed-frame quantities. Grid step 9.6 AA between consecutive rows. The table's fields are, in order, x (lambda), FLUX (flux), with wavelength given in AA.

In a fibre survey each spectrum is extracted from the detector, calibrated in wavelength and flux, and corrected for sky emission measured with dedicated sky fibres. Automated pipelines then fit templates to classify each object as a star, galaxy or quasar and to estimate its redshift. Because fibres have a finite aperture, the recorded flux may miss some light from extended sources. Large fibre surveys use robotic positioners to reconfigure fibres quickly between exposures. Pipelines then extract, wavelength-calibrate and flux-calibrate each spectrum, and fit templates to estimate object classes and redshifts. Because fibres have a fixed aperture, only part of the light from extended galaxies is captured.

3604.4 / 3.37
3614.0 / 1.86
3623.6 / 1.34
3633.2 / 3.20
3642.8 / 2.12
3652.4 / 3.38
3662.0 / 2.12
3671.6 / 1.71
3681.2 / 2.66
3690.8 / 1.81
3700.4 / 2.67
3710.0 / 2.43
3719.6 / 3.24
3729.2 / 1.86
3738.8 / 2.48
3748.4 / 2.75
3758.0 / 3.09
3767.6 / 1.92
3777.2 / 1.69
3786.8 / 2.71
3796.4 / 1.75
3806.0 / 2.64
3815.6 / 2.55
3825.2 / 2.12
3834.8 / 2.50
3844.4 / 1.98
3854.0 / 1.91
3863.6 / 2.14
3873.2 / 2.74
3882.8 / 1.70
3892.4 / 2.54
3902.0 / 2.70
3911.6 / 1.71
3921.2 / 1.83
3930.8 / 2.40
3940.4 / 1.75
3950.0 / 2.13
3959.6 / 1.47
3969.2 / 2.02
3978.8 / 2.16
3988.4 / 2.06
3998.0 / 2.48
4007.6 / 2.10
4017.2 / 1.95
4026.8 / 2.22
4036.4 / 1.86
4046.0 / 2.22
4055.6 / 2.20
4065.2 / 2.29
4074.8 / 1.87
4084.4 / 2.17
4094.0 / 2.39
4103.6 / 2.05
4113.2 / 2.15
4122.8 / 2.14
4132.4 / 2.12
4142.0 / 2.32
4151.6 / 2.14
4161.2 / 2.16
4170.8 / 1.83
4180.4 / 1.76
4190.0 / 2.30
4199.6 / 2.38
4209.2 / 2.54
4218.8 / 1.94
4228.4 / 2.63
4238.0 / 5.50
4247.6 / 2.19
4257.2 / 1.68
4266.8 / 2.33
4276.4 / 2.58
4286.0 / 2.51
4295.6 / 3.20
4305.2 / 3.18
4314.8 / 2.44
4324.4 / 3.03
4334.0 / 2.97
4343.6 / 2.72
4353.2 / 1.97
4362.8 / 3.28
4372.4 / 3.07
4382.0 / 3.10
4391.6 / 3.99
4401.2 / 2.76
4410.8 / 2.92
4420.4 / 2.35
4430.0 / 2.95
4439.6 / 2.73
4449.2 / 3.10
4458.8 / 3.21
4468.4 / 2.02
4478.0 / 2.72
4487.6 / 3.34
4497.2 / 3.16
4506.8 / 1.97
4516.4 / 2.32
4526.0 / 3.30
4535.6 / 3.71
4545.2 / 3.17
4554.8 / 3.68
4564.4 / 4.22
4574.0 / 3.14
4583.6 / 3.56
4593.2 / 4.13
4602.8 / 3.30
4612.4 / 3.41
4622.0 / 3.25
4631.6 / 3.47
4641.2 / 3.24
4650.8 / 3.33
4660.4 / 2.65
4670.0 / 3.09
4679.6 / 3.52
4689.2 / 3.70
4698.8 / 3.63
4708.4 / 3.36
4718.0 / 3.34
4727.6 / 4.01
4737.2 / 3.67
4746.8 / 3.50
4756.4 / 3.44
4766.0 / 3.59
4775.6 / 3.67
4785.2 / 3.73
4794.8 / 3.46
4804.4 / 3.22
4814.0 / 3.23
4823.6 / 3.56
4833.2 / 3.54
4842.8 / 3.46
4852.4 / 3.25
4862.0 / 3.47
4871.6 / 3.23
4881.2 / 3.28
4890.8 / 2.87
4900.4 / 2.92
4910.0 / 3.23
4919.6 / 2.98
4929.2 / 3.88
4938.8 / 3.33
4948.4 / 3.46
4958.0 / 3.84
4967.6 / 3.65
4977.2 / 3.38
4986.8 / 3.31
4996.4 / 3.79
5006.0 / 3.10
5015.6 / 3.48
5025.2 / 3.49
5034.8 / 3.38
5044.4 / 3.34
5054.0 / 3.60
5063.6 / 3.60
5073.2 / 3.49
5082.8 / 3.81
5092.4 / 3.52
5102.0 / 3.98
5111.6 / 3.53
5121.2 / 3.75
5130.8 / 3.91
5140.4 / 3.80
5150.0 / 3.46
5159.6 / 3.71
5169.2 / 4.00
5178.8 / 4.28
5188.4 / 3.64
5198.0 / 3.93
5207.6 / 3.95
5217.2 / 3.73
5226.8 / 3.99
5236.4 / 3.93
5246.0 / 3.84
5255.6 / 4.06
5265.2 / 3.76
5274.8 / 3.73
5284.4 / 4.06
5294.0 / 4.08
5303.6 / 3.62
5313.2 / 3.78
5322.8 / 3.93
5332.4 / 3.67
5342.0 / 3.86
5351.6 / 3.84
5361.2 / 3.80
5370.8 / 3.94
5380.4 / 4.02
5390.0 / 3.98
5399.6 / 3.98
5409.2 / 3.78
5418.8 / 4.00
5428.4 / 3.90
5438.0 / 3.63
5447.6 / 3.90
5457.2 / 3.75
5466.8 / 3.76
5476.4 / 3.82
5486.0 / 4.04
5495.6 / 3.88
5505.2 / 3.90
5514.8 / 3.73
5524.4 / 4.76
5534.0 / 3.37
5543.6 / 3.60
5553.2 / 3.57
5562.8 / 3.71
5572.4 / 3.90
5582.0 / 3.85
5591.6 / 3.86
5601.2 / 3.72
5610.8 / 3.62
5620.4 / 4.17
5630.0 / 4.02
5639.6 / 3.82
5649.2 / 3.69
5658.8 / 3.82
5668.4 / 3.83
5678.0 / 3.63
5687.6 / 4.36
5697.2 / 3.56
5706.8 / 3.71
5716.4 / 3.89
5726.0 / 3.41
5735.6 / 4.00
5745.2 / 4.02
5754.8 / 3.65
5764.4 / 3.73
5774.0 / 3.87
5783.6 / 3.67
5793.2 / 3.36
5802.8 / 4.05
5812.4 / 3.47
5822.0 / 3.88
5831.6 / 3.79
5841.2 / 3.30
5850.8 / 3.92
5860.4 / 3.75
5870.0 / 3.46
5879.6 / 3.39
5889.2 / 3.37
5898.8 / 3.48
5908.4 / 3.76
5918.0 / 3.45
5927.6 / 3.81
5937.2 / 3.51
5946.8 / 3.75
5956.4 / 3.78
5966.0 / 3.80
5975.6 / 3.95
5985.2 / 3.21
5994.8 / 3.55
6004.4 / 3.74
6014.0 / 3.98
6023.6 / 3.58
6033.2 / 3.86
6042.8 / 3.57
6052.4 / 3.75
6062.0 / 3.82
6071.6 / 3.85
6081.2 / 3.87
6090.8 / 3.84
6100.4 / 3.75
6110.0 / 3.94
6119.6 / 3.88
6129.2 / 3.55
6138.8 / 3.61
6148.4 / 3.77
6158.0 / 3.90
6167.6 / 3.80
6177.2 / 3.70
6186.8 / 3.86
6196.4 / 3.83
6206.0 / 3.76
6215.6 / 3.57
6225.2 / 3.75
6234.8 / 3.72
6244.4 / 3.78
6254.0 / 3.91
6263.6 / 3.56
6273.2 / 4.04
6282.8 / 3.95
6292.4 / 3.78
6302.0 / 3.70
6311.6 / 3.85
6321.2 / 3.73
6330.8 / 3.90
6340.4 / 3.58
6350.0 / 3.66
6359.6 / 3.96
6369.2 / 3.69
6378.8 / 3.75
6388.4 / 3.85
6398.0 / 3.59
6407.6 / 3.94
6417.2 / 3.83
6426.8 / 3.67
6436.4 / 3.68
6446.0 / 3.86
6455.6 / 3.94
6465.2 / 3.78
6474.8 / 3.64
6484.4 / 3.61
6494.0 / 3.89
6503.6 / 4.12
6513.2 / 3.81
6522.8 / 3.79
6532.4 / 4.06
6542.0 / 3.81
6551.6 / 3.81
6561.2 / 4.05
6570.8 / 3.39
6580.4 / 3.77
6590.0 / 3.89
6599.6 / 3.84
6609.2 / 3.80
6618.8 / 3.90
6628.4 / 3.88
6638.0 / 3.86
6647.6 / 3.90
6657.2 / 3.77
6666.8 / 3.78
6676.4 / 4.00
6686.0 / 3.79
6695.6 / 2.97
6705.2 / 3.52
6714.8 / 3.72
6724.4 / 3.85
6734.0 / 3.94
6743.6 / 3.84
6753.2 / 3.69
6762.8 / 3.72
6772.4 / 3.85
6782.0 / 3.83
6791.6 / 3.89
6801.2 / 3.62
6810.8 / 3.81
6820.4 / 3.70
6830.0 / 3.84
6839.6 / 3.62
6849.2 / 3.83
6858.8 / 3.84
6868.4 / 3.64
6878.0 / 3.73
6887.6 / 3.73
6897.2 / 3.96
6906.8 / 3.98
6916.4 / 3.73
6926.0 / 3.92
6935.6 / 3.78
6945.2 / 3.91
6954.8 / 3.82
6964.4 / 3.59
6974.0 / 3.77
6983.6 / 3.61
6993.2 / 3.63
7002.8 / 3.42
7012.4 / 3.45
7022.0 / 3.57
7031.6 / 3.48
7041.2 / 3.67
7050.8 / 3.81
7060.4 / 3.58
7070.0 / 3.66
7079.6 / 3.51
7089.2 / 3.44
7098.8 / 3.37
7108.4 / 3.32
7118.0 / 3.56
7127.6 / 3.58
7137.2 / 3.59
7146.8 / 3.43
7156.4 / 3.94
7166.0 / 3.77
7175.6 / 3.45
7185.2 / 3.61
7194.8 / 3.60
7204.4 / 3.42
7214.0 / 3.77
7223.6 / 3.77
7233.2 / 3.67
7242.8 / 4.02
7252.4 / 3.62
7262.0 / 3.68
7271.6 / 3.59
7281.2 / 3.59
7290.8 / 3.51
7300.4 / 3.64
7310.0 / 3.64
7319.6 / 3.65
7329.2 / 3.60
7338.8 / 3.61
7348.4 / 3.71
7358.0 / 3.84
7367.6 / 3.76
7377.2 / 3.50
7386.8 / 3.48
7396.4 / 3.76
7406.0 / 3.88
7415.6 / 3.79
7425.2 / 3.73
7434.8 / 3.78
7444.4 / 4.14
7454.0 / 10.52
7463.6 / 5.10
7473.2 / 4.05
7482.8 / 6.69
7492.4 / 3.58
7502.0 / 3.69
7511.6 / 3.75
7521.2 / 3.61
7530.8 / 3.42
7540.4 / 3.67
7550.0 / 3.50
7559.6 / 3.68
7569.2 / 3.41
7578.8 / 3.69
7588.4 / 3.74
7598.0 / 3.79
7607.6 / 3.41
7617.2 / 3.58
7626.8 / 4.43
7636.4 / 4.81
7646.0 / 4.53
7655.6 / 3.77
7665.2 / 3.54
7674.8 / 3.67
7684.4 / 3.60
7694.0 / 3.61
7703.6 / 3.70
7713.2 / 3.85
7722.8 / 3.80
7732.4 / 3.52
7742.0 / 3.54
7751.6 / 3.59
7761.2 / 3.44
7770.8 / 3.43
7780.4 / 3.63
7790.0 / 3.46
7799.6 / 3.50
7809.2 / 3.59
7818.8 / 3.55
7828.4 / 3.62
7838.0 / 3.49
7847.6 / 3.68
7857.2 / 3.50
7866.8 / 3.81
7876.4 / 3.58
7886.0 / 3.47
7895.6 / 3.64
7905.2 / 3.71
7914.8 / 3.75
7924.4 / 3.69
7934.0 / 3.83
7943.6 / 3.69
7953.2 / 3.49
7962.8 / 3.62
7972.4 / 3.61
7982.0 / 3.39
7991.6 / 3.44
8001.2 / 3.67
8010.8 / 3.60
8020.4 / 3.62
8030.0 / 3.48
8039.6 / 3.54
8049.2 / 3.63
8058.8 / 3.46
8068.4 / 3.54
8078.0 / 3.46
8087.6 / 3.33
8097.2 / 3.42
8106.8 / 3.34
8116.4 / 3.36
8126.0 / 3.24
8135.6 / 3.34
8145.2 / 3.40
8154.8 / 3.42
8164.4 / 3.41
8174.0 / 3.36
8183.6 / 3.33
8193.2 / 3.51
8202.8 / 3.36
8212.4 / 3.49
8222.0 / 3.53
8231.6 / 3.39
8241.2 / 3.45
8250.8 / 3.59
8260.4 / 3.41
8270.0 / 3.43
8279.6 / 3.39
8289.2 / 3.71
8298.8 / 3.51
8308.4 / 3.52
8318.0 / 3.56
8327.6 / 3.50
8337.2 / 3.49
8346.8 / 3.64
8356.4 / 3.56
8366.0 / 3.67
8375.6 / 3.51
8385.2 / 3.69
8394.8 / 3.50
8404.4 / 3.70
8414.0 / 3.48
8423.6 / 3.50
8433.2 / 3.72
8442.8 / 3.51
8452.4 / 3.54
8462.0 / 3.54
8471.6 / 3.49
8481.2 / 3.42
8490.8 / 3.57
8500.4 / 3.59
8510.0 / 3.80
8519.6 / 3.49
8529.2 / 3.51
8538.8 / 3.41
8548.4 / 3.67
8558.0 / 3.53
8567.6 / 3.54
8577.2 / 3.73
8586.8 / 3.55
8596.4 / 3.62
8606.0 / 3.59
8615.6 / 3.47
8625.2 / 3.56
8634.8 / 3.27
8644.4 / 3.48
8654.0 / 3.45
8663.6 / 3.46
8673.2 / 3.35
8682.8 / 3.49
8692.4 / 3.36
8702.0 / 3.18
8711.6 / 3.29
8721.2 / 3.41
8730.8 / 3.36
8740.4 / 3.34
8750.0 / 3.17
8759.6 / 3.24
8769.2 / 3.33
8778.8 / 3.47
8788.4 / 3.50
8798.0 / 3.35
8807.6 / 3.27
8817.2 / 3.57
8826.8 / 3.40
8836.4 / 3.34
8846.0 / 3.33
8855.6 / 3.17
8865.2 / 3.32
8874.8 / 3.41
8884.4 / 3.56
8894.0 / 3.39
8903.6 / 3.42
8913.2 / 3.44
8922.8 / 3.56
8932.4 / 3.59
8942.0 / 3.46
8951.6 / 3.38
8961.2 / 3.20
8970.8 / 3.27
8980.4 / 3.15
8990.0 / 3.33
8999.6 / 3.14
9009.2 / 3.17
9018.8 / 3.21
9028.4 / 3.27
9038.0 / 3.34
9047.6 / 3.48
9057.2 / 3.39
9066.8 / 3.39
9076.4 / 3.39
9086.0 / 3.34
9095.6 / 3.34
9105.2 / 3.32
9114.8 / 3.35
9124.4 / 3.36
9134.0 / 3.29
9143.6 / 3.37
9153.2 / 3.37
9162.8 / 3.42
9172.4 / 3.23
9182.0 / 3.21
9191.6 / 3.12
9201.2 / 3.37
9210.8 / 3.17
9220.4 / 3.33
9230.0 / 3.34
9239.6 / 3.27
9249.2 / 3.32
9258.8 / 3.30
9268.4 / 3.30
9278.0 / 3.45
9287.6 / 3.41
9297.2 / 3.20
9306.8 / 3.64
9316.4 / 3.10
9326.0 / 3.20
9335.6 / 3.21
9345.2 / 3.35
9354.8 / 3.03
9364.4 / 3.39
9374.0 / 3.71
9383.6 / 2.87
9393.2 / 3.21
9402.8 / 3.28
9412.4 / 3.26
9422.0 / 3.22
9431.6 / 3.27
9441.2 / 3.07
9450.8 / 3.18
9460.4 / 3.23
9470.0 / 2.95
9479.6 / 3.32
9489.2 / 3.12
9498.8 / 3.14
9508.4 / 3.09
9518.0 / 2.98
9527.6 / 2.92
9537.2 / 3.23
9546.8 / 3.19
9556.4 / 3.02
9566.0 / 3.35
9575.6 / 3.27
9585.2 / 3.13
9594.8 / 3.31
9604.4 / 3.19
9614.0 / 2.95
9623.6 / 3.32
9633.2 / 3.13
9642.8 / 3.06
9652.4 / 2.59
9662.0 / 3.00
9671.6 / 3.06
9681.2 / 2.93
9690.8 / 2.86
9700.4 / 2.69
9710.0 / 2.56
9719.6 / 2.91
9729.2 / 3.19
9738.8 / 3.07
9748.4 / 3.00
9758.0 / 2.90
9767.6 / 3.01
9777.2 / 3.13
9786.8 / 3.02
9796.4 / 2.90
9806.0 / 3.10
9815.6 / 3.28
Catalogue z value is 0.136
